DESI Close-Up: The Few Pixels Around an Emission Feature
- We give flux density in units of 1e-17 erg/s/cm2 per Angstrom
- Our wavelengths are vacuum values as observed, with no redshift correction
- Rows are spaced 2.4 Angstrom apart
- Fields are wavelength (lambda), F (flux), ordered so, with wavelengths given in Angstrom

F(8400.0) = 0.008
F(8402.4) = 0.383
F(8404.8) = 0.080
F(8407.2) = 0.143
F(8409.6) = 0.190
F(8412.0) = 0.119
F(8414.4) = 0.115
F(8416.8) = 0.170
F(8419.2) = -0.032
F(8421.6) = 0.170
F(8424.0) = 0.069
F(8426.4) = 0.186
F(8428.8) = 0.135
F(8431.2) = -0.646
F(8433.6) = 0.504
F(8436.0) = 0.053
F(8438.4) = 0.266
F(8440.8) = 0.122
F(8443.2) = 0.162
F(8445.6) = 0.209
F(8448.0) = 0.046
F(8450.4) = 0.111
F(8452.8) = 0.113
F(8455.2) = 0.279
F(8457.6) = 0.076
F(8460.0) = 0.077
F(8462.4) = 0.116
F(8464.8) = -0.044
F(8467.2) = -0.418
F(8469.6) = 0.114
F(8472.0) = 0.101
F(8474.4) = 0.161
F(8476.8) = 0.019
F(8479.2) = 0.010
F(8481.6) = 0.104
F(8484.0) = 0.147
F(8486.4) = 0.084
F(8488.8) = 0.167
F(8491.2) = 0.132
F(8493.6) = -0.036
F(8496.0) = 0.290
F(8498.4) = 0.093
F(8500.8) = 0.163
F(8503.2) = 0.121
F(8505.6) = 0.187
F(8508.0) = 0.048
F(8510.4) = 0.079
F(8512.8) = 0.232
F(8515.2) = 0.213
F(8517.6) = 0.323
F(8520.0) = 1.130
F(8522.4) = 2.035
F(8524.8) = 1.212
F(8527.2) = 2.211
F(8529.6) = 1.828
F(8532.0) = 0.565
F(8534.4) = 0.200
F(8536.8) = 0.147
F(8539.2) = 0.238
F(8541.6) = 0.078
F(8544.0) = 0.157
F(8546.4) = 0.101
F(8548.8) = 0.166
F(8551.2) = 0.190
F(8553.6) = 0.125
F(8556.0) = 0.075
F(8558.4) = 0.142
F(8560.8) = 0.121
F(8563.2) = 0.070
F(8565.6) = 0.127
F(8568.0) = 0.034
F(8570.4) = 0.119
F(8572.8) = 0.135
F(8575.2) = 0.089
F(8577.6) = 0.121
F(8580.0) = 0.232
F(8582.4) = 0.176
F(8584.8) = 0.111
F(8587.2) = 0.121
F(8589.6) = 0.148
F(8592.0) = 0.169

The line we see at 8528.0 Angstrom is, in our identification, [O II] 3727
